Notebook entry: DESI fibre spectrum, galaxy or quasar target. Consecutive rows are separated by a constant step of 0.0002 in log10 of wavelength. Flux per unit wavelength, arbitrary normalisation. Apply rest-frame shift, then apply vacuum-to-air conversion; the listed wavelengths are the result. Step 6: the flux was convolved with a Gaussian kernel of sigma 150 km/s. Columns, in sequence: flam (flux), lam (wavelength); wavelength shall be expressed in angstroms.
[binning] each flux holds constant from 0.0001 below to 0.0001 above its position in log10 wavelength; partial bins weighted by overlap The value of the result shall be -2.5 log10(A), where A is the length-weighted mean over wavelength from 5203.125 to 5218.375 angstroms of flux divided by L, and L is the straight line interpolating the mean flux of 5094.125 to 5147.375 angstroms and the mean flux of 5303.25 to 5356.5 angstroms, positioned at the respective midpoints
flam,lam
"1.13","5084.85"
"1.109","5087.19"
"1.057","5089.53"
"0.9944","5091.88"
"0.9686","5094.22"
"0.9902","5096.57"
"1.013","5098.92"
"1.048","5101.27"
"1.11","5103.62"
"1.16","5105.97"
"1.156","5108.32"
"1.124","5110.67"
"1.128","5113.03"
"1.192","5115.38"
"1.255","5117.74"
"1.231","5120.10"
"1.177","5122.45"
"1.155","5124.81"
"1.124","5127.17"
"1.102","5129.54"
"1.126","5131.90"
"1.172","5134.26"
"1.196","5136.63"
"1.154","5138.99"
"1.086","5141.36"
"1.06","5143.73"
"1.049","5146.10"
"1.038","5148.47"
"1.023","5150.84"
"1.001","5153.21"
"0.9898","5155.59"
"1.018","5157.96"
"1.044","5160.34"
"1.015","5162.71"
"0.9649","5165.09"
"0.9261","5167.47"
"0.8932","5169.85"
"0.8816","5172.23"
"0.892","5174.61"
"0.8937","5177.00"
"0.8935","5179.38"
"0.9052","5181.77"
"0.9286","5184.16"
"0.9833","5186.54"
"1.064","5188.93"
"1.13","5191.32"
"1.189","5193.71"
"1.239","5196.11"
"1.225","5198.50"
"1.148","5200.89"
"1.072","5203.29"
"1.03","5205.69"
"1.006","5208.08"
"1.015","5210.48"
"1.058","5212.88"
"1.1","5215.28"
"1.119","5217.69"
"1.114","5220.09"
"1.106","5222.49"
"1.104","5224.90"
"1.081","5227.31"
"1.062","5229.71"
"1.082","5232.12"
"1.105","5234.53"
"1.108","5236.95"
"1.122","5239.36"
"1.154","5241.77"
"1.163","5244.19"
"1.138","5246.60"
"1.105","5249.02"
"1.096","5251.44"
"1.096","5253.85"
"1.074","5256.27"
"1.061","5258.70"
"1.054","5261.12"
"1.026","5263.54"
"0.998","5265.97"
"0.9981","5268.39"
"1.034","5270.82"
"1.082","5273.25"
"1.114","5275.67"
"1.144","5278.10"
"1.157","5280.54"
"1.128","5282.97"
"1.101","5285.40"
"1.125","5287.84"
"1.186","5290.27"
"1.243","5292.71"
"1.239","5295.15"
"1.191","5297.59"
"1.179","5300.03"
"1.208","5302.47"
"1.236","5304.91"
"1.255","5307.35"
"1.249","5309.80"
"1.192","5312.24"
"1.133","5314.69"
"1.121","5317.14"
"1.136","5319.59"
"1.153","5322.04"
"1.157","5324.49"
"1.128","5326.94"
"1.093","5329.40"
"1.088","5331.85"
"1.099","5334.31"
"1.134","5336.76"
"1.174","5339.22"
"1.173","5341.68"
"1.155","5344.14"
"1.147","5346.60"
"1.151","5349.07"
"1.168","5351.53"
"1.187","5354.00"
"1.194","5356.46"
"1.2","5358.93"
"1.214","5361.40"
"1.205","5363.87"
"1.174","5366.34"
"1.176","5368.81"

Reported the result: 0.085 mag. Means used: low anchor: 1.12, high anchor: 1.16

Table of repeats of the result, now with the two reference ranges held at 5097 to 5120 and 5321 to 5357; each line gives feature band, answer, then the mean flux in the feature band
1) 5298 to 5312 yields -0.07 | 1.22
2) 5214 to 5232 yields 0.04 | 1.1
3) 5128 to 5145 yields 0.01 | 1.13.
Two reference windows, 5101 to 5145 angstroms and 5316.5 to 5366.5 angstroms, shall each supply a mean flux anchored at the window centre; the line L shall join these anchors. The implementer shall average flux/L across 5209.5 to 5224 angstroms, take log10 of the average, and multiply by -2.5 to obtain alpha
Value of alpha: 0.06 mag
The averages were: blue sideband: 1.15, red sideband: 1.15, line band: 1.09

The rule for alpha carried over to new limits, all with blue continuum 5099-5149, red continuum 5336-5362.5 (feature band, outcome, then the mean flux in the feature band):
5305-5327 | -0.01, 1.18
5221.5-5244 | 0.05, 1.1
